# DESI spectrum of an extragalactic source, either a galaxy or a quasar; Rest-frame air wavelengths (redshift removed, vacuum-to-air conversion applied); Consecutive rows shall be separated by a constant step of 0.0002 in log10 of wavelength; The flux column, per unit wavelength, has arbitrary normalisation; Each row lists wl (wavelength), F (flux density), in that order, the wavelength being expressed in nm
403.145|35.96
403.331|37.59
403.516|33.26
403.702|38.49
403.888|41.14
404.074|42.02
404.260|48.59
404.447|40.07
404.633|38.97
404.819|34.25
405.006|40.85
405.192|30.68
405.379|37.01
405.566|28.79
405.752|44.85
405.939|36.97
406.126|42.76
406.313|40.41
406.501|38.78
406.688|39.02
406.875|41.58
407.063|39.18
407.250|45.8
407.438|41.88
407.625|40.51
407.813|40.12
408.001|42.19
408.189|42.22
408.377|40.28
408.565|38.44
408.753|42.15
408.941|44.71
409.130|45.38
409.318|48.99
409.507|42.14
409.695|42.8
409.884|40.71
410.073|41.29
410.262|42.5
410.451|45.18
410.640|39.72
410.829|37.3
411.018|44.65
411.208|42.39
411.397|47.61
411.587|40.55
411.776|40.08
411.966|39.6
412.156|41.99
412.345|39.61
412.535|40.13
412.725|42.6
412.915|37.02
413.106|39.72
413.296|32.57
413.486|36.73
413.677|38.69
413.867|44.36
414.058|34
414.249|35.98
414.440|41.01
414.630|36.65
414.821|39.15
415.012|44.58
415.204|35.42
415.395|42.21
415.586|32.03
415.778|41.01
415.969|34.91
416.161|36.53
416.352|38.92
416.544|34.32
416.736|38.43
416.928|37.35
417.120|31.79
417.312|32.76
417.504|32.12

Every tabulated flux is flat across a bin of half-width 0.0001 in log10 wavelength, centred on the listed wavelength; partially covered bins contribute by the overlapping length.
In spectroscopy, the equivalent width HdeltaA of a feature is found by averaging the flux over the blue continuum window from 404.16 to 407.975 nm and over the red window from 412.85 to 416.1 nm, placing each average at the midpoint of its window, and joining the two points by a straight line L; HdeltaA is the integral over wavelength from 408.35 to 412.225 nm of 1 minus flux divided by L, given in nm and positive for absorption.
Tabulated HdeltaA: -0.355 nm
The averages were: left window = 39.6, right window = 38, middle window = 42.3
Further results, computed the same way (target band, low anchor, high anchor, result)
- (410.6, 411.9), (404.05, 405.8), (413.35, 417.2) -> -0.13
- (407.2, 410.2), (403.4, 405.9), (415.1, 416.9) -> -0.36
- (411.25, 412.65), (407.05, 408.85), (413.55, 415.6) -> -0.06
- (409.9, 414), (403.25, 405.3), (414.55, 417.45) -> -0.33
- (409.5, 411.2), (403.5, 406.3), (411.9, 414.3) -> -0.14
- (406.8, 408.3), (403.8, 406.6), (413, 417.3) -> -0.12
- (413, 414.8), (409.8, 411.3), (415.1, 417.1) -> 0.05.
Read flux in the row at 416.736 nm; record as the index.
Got 38.43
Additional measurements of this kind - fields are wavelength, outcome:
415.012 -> 44.58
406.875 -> 41.58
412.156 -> 41.99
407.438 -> 41.88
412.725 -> 42.6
